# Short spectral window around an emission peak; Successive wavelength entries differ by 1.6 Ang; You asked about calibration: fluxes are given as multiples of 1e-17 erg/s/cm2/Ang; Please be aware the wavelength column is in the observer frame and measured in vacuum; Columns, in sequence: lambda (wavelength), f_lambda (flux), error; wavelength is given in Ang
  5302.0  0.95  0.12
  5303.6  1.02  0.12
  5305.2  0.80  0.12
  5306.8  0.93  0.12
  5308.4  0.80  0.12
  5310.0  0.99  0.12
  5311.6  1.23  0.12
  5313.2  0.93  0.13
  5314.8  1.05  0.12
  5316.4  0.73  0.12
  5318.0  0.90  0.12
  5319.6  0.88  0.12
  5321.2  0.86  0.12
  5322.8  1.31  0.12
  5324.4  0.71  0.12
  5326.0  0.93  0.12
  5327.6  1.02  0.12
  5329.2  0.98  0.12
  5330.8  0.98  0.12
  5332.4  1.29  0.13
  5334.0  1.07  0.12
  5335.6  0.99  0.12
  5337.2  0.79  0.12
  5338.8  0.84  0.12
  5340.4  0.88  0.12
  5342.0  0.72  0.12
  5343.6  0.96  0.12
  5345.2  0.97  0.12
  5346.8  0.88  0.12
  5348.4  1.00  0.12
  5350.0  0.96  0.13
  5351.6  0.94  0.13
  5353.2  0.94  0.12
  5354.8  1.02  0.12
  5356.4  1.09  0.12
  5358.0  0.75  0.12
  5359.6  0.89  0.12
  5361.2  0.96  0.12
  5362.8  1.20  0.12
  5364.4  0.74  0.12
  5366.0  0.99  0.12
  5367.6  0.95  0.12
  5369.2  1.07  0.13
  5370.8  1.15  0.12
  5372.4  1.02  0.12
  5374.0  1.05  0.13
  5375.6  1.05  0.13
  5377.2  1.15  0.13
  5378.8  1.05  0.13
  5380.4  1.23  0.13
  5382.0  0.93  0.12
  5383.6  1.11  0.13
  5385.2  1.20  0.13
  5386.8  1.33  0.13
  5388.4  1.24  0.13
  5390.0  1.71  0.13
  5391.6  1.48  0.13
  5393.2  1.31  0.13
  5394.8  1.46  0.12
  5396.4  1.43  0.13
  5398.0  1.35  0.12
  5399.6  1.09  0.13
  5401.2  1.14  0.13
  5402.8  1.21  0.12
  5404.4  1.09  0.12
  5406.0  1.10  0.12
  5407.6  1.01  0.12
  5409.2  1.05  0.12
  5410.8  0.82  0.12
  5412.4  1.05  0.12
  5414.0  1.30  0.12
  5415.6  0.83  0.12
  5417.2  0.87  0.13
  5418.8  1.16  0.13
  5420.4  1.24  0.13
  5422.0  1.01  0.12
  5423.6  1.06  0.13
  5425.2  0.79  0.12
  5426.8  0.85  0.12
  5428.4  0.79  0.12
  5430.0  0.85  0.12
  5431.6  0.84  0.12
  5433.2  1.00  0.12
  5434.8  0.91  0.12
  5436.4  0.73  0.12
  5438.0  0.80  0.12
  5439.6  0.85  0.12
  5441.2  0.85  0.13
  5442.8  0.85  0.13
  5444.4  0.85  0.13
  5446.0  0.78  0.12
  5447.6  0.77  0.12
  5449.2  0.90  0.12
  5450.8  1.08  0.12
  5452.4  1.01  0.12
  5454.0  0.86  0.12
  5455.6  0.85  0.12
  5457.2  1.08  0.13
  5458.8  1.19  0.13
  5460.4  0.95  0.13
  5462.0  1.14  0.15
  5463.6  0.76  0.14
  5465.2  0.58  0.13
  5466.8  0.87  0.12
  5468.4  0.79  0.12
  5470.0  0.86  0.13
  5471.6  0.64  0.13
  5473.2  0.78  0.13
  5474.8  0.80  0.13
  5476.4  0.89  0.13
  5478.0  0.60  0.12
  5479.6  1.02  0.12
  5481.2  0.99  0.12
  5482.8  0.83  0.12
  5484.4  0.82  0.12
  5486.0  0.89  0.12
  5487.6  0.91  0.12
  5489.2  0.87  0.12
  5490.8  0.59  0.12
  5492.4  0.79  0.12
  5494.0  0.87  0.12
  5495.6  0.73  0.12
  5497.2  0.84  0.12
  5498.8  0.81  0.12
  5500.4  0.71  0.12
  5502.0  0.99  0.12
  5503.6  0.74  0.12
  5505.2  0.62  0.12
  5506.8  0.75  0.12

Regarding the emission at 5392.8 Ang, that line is C III]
